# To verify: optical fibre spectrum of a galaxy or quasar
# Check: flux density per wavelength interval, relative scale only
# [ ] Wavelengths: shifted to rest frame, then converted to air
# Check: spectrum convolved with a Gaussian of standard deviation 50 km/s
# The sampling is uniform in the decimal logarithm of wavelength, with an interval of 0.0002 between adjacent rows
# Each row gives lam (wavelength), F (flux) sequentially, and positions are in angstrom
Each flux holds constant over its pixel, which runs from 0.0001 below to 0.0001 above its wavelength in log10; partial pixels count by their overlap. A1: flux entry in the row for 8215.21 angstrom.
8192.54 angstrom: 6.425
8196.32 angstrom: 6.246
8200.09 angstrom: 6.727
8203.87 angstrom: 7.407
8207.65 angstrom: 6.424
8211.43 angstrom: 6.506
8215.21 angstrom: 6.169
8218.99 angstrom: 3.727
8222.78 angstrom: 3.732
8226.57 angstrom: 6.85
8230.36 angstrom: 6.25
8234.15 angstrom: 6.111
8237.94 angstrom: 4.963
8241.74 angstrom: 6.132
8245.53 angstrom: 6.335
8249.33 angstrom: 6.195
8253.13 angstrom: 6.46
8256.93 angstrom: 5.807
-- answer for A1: 6.169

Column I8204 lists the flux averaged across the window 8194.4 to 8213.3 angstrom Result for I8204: 6.66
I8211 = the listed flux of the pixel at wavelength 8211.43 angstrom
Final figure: 6.506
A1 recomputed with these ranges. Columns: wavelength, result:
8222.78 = 3.732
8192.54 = 6.425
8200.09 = 6.727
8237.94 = 4.963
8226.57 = 6.85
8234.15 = 6.111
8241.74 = 6.132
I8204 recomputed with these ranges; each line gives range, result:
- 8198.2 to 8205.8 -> 7.06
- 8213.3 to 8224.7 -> 4.55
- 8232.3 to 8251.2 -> 5.95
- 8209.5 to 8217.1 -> 6.34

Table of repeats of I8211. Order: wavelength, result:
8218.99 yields 3.727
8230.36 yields 6.25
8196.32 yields 6.246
